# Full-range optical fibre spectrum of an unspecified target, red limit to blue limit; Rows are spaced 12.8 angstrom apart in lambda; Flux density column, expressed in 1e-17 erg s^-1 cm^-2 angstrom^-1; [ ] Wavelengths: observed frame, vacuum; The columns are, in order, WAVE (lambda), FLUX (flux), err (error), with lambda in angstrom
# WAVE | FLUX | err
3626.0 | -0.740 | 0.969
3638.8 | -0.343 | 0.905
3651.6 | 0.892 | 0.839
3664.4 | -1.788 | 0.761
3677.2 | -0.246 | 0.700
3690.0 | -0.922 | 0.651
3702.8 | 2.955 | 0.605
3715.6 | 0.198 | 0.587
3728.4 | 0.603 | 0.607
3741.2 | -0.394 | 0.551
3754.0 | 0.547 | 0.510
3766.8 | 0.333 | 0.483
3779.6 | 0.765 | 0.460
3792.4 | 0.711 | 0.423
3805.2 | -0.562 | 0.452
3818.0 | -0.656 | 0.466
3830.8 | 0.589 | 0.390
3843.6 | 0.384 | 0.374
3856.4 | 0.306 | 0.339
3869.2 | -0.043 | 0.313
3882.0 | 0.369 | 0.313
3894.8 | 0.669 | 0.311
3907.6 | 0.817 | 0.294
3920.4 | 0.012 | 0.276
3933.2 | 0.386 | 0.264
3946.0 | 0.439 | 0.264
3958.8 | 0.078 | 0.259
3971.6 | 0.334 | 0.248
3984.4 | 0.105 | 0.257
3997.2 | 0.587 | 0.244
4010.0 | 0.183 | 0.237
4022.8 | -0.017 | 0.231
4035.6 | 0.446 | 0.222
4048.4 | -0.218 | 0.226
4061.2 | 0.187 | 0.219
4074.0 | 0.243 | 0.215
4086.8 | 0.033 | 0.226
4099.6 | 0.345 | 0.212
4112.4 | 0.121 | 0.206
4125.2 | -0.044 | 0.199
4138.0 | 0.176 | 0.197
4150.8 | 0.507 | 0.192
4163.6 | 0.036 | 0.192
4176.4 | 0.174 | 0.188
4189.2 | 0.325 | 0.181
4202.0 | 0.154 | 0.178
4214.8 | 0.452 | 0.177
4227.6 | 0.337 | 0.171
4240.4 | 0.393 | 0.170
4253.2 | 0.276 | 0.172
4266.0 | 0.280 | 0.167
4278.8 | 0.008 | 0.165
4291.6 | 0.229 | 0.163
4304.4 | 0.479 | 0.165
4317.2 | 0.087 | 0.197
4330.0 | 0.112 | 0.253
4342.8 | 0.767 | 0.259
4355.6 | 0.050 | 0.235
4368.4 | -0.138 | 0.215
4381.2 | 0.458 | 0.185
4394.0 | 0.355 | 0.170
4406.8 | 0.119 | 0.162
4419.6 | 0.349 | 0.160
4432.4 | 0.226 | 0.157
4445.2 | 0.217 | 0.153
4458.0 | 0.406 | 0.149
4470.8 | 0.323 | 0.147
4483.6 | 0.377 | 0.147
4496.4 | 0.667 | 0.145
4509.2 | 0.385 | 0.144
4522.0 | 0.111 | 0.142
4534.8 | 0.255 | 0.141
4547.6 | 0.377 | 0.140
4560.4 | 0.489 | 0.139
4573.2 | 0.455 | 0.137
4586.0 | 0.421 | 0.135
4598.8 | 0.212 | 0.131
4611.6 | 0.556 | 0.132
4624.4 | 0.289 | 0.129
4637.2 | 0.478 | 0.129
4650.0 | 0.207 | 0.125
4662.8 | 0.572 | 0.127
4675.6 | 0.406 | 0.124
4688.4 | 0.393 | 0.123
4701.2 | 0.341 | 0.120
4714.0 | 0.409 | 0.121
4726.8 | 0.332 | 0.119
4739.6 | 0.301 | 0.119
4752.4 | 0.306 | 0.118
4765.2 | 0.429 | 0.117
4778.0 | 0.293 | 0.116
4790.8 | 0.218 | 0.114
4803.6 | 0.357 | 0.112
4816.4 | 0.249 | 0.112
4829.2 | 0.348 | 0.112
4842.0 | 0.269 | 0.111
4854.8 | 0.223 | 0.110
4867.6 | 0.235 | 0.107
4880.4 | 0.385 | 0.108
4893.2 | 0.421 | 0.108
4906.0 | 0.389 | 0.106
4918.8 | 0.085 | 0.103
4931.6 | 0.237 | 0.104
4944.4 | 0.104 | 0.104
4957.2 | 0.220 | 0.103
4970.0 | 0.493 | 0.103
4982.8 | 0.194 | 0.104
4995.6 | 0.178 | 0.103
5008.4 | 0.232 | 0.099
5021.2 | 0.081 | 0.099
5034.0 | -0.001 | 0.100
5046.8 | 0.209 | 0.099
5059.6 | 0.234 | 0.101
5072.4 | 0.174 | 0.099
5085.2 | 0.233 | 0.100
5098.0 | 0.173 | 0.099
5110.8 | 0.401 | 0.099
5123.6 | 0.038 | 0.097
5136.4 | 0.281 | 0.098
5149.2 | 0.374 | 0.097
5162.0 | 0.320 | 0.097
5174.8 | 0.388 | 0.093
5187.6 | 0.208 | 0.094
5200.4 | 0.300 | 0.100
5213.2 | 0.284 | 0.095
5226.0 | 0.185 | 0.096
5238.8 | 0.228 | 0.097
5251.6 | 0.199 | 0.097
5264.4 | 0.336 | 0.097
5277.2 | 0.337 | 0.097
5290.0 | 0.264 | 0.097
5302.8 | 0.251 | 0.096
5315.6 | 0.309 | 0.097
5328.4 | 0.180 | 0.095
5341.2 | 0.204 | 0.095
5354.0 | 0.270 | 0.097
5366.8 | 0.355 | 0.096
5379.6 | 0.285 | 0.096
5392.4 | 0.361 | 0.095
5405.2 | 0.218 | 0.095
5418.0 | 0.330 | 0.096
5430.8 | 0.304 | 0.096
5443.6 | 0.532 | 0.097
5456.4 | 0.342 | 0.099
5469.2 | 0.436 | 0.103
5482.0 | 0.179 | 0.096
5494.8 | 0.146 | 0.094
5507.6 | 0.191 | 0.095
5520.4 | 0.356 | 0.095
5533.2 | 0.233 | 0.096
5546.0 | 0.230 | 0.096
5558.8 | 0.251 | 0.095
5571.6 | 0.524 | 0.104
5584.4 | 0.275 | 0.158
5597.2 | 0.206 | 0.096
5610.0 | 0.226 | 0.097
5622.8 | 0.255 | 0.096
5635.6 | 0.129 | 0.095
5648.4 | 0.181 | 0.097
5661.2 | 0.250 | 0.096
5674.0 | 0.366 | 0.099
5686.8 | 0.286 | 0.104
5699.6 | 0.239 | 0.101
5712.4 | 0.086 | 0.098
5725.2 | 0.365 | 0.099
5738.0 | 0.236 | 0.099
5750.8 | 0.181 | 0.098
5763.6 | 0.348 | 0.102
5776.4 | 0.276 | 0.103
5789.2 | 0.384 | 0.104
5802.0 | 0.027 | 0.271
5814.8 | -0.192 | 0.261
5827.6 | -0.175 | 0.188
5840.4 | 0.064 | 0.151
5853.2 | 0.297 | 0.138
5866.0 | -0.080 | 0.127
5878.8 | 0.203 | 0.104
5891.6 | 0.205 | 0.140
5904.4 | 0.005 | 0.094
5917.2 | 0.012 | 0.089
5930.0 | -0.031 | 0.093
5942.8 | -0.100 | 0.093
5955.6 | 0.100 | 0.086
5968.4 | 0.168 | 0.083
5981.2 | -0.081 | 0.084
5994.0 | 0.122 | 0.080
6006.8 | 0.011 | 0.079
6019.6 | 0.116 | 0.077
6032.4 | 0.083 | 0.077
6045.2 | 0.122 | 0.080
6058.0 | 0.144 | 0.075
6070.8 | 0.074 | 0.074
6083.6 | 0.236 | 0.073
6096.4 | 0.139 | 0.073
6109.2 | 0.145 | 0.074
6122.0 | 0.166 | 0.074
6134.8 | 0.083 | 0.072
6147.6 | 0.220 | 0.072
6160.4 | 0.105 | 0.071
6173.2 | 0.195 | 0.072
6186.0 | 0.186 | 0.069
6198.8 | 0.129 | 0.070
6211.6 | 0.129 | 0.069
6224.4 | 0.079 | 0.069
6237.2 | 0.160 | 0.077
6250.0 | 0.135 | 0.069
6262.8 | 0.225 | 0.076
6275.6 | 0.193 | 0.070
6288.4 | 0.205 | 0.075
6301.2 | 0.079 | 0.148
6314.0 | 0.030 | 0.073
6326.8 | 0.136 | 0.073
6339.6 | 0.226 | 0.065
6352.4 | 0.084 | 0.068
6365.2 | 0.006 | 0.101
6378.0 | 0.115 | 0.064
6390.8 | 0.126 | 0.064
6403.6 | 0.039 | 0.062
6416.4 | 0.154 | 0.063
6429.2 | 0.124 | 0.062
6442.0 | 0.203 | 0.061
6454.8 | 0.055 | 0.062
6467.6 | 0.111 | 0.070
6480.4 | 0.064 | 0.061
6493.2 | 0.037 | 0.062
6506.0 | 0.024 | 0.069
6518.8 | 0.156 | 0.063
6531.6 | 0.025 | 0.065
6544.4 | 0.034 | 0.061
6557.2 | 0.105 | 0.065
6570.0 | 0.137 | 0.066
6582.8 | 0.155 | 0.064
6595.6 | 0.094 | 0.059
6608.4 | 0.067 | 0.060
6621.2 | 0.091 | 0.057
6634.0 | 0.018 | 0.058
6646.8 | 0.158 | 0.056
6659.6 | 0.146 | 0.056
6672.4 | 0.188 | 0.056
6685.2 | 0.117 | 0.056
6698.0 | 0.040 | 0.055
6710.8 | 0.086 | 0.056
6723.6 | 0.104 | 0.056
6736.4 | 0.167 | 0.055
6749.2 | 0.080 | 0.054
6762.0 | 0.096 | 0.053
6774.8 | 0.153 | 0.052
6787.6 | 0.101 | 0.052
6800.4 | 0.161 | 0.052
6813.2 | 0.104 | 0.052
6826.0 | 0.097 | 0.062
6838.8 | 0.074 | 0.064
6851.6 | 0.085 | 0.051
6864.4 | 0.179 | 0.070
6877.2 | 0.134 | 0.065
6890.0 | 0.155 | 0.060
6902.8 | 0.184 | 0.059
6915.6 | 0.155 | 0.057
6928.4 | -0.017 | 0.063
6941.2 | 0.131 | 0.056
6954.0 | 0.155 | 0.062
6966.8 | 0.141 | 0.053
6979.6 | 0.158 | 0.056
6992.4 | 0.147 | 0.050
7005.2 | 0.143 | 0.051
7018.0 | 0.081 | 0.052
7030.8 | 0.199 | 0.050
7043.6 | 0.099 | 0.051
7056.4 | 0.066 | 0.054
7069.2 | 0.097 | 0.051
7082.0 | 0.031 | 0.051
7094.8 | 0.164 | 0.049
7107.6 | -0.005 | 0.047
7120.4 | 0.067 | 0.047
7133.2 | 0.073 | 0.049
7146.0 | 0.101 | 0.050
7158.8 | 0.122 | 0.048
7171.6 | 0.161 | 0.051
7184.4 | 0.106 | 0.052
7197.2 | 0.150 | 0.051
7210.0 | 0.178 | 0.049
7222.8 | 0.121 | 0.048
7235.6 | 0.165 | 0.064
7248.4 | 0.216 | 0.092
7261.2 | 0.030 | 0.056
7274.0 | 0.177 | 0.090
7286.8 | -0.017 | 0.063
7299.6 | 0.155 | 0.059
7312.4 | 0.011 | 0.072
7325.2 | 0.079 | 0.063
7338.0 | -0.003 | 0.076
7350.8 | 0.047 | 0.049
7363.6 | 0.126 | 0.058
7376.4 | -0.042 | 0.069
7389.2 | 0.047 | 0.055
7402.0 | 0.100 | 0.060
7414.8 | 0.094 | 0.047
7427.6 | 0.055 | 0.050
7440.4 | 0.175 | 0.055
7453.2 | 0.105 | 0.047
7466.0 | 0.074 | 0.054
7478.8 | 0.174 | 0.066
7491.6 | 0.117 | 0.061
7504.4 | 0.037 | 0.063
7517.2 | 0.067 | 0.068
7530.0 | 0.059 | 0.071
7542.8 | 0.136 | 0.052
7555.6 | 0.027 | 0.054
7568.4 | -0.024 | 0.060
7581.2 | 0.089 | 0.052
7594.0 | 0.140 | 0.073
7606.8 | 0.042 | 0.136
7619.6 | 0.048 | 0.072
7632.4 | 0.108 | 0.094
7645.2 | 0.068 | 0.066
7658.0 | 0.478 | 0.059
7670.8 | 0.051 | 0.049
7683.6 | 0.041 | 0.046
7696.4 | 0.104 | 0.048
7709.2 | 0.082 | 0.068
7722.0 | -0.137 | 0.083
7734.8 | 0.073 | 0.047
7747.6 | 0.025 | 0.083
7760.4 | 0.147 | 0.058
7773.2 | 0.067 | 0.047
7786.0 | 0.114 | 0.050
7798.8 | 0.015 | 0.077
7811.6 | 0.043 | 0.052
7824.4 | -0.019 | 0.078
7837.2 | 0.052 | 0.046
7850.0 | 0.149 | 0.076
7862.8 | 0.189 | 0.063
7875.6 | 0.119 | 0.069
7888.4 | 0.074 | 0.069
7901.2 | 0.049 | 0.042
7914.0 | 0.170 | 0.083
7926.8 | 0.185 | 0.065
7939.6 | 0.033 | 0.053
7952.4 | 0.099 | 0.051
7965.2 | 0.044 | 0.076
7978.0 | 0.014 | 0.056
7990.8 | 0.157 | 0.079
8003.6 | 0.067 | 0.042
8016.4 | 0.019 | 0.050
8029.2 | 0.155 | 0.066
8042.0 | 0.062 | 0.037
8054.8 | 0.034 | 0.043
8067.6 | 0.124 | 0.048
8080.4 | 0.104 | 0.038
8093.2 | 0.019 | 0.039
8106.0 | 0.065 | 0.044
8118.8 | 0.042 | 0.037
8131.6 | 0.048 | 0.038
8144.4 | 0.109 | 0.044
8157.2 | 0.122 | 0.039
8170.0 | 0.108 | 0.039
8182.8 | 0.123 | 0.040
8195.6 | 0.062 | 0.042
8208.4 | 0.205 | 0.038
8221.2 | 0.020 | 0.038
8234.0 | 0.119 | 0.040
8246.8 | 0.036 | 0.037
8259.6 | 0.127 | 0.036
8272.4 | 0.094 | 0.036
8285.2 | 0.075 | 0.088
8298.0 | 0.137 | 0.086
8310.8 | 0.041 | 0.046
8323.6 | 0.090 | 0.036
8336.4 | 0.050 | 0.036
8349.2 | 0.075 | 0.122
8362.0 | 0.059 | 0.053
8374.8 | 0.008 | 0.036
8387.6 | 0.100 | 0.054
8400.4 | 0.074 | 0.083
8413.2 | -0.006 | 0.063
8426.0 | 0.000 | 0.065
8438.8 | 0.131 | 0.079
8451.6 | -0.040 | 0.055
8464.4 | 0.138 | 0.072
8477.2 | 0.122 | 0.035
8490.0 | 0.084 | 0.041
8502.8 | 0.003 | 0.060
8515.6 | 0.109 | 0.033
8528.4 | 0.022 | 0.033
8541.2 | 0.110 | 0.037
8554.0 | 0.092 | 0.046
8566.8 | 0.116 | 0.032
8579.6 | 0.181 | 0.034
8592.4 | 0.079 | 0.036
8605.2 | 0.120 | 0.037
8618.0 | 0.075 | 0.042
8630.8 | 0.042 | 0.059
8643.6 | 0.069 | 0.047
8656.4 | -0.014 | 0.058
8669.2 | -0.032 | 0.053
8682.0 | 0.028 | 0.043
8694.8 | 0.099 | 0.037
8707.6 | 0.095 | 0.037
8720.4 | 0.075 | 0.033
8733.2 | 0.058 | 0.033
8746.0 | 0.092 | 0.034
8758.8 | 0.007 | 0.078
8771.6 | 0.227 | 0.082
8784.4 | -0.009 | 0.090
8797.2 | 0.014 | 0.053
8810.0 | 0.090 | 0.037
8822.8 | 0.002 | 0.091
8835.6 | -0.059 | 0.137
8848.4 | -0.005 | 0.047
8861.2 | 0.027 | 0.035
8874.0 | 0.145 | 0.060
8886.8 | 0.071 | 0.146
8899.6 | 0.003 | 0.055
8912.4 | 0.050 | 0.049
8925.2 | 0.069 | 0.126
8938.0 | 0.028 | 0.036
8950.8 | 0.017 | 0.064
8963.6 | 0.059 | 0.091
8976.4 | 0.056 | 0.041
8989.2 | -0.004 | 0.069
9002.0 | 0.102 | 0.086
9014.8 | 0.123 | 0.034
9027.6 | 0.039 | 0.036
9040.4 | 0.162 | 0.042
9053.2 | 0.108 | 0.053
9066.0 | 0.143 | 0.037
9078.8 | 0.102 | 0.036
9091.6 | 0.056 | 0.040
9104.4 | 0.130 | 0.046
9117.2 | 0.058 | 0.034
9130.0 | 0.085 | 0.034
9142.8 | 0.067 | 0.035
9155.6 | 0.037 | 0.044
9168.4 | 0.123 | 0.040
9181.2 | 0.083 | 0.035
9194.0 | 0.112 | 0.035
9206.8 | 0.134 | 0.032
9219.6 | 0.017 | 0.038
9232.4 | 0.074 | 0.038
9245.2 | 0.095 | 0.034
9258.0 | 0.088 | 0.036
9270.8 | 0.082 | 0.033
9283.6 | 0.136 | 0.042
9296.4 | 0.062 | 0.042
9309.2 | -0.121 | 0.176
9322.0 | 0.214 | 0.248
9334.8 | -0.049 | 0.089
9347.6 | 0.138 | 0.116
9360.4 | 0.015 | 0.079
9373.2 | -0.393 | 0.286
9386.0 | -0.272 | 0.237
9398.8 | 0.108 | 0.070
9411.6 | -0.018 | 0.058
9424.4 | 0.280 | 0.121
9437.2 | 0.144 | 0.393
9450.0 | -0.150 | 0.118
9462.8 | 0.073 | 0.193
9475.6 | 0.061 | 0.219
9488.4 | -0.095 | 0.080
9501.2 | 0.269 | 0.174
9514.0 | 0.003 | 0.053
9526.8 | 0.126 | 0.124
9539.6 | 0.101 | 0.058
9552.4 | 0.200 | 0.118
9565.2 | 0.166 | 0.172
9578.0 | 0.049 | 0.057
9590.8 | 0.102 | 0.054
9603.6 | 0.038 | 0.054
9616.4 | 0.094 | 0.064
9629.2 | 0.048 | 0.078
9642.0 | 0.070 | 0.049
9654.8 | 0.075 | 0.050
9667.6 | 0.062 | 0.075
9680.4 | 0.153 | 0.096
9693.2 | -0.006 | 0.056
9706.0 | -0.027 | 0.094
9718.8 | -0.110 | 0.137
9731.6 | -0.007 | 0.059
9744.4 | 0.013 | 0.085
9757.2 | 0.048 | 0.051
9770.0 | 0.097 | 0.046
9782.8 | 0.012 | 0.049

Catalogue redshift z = 0.53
